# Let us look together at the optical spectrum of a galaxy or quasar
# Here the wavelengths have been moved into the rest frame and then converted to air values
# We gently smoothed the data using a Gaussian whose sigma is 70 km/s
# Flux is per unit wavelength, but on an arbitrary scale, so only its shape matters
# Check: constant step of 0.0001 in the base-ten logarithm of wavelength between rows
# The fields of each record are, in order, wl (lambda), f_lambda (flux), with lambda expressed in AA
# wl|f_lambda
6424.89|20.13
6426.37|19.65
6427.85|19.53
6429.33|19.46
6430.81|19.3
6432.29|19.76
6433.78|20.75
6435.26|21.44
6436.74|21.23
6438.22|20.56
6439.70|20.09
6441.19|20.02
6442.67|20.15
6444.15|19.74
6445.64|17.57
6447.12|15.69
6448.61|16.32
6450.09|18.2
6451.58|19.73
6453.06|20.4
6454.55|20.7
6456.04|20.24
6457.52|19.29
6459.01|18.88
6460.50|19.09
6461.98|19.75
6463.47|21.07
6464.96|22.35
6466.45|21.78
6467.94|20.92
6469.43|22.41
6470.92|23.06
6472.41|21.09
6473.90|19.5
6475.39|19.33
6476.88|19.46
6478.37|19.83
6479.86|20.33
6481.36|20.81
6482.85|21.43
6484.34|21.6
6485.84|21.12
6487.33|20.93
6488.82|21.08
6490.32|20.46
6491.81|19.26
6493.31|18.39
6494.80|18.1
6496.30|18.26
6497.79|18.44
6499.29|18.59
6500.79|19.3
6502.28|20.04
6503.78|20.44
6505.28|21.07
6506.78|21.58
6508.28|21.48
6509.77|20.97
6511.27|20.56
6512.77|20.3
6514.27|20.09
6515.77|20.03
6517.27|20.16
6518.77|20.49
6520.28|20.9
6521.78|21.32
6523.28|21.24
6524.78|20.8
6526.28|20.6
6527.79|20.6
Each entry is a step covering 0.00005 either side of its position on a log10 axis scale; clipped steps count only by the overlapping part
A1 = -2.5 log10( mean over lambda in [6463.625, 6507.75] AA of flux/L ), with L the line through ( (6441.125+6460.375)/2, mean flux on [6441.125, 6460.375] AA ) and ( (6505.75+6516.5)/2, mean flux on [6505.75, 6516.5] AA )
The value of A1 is -0.02 mag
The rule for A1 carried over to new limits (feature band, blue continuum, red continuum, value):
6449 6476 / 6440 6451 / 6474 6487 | -0.06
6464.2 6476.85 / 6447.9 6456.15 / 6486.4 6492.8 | -0.08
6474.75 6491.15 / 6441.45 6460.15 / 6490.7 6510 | -0.06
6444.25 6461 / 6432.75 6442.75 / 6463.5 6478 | 0.11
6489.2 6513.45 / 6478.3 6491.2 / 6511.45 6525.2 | 0.05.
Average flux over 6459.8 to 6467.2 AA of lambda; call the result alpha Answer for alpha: 20.8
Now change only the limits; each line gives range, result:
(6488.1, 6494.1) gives 19.8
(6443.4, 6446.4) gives 18.7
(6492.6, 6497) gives 18.3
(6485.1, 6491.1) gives 20.9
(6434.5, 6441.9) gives 20.7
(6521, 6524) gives 21.3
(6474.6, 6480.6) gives 19.8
